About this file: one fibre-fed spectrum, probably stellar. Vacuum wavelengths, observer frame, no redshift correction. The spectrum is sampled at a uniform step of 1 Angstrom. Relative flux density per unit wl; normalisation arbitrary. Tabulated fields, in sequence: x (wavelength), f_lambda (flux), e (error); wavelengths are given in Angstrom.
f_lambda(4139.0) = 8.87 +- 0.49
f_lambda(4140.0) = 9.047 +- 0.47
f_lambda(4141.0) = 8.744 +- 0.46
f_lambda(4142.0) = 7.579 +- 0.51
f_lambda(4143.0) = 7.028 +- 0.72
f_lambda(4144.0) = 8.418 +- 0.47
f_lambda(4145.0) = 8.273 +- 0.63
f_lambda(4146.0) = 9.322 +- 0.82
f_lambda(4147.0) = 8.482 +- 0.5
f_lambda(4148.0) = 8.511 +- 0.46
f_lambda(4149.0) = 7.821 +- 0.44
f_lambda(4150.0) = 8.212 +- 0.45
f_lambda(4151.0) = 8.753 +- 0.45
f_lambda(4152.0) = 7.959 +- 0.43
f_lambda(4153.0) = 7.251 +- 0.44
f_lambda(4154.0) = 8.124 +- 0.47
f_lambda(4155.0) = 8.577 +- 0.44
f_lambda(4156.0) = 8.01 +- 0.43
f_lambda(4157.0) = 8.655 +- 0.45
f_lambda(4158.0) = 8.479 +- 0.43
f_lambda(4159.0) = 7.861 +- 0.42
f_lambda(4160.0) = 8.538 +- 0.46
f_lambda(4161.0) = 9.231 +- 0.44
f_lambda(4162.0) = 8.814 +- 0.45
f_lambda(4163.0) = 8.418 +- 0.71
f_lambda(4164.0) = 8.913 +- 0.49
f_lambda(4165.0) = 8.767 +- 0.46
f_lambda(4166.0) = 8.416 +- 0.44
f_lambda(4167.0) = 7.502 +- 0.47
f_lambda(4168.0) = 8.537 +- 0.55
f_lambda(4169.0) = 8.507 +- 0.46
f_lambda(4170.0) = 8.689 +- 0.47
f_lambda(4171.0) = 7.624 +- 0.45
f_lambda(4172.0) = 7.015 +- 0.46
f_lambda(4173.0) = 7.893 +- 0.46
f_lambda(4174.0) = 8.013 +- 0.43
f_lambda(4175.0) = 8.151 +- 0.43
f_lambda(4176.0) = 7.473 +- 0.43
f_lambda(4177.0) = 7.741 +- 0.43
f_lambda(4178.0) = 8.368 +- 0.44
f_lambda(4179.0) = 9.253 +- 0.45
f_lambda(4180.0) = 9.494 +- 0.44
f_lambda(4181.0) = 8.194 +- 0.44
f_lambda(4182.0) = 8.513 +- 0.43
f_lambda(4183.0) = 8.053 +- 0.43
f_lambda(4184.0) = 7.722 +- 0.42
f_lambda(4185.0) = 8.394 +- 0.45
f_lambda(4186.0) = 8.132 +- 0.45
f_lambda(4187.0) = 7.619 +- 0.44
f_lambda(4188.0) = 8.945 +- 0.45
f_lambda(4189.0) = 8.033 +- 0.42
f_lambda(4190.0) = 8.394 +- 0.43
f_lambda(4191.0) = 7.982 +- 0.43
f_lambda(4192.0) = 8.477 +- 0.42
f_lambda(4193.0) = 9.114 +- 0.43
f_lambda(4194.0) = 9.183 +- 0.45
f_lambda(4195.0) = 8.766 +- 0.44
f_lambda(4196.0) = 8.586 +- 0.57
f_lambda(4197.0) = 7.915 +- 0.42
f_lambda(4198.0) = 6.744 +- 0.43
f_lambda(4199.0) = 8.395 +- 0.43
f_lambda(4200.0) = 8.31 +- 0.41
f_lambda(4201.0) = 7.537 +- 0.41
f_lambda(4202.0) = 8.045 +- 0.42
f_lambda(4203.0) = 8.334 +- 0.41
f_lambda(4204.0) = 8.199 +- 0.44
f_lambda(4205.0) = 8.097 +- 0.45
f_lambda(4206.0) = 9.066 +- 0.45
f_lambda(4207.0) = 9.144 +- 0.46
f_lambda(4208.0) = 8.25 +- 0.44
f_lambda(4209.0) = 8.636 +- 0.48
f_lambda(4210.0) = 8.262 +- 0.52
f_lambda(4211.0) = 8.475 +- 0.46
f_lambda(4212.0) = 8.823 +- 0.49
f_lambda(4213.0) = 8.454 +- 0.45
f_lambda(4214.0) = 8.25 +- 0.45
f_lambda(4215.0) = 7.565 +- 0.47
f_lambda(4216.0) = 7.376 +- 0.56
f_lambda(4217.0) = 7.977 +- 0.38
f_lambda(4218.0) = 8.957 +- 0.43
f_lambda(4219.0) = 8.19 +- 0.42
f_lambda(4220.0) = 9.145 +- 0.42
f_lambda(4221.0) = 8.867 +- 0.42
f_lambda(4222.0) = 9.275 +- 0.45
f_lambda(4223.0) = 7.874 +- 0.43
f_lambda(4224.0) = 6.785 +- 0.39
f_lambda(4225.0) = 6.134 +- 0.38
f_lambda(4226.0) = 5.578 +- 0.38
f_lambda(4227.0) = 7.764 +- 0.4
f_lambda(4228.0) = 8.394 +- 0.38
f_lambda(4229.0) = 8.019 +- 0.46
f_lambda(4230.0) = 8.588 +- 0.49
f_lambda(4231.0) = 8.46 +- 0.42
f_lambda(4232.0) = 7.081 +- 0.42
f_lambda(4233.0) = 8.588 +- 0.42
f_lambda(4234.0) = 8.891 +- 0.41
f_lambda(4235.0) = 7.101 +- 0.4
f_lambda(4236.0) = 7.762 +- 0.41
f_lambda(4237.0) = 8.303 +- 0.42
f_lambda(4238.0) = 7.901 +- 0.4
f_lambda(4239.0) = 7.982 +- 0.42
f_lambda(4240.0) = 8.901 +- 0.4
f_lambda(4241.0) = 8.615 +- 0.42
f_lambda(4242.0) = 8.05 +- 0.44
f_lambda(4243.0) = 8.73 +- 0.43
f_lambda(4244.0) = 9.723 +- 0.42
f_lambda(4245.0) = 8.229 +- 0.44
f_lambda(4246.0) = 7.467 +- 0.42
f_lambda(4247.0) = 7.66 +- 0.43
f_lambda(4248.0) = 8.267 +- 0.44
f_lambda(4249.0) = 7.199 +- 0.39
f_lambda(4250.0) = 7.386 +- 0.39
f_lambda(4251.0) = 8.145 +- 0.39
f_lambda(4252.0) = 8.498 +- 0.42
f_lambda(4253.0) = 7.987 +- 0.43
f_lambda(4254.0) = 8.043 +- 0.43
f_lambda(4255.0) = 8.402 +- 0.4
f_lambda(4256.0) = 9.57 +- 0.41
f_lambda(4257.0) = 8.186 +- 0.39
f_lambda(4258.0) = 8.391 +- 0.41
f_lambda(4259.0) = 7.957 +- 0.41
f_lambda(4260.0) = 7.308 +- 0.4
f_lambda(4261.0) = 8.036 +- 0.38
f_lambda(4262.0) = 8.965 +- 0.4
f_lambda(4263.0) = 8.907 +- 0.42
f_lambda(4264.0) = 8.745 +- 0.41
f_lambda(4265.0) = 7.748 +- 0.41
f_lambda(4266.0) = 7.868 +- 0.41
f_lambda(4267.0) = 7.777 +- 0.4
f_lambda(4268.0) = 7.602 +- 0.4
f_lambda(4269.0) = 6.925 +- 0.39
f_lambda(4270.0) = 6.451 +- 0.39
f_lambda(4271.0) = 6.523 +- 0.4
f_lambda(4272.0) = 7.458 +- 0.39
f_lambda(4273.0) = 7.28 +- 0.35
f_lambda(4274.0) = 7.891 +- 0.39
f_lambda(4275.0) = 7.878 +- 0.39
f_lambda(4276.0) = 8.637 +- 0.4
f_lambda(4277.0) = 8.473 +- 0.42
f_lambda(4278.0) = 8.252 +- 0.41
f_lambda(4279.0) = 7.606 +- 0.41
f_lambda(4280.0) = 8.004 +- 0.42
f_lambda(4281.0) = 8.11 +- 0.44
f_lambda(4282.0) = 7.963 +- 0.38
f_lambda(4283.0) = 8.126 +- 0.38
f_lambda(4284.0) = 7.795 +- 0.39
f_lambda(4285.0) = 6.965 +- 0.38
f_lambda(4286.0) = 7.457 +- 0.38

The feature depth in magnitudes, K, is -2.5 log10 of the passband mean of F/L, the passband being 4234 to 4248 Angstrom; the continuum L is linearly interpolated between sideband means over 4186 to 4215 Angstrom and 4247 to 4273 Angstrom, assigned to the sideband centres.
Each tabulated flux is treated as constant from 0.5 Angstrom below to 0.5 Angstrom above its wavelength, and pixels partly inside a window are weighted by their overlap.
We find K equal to -0.02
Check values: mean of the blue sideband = 8.34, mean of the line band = 8.21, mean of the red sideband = 7.92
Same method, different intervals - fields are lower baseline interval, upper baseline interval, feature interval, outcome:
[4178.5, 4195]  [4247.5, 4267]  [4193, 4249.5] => 0.02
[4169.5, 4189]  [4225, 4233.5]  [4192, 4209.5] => -0.05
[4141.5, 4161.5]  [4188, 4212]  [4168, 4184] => 0.02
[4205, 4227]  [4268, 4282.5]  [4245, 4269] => -0.03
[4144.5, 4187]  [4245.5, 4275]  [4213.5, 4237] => 0.01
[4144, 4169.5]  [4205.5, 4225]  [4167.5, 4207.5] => 0.01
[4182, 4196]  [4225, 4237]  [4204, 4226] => -0.02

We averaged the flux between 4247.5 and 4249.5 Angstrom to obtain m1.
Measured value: 7.73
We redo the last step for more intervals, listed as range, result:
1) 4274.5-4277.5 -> 8.33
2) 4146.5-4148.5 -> 8.5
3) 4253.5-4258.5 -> 8.52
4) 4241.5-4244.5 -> 8.83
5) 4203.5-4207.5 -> 8.63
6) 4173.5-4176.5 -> 7.88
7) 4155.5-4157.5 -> 8.33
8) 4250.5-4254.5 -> 8.17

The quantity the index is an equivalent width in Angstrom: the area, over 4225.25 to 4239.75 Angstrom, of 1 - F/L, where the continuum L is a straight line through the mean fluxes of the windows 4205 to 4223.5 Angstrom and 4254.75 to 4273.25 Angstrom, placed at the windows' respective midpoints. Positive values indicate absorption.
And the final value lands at 0.7 Angstrom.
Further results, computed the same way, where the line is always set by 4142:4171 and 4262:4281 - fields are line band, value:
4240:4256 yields -0.6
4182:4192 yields 0.0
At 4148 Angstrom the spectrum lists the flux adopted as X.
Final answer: 8.511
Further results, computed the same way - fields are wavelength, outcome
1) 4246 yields 7.467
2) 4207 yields 9.144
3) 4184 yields 7.722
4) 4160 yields 8.538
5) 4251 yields 8.145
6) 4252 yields 8.498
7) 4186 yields 8.132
